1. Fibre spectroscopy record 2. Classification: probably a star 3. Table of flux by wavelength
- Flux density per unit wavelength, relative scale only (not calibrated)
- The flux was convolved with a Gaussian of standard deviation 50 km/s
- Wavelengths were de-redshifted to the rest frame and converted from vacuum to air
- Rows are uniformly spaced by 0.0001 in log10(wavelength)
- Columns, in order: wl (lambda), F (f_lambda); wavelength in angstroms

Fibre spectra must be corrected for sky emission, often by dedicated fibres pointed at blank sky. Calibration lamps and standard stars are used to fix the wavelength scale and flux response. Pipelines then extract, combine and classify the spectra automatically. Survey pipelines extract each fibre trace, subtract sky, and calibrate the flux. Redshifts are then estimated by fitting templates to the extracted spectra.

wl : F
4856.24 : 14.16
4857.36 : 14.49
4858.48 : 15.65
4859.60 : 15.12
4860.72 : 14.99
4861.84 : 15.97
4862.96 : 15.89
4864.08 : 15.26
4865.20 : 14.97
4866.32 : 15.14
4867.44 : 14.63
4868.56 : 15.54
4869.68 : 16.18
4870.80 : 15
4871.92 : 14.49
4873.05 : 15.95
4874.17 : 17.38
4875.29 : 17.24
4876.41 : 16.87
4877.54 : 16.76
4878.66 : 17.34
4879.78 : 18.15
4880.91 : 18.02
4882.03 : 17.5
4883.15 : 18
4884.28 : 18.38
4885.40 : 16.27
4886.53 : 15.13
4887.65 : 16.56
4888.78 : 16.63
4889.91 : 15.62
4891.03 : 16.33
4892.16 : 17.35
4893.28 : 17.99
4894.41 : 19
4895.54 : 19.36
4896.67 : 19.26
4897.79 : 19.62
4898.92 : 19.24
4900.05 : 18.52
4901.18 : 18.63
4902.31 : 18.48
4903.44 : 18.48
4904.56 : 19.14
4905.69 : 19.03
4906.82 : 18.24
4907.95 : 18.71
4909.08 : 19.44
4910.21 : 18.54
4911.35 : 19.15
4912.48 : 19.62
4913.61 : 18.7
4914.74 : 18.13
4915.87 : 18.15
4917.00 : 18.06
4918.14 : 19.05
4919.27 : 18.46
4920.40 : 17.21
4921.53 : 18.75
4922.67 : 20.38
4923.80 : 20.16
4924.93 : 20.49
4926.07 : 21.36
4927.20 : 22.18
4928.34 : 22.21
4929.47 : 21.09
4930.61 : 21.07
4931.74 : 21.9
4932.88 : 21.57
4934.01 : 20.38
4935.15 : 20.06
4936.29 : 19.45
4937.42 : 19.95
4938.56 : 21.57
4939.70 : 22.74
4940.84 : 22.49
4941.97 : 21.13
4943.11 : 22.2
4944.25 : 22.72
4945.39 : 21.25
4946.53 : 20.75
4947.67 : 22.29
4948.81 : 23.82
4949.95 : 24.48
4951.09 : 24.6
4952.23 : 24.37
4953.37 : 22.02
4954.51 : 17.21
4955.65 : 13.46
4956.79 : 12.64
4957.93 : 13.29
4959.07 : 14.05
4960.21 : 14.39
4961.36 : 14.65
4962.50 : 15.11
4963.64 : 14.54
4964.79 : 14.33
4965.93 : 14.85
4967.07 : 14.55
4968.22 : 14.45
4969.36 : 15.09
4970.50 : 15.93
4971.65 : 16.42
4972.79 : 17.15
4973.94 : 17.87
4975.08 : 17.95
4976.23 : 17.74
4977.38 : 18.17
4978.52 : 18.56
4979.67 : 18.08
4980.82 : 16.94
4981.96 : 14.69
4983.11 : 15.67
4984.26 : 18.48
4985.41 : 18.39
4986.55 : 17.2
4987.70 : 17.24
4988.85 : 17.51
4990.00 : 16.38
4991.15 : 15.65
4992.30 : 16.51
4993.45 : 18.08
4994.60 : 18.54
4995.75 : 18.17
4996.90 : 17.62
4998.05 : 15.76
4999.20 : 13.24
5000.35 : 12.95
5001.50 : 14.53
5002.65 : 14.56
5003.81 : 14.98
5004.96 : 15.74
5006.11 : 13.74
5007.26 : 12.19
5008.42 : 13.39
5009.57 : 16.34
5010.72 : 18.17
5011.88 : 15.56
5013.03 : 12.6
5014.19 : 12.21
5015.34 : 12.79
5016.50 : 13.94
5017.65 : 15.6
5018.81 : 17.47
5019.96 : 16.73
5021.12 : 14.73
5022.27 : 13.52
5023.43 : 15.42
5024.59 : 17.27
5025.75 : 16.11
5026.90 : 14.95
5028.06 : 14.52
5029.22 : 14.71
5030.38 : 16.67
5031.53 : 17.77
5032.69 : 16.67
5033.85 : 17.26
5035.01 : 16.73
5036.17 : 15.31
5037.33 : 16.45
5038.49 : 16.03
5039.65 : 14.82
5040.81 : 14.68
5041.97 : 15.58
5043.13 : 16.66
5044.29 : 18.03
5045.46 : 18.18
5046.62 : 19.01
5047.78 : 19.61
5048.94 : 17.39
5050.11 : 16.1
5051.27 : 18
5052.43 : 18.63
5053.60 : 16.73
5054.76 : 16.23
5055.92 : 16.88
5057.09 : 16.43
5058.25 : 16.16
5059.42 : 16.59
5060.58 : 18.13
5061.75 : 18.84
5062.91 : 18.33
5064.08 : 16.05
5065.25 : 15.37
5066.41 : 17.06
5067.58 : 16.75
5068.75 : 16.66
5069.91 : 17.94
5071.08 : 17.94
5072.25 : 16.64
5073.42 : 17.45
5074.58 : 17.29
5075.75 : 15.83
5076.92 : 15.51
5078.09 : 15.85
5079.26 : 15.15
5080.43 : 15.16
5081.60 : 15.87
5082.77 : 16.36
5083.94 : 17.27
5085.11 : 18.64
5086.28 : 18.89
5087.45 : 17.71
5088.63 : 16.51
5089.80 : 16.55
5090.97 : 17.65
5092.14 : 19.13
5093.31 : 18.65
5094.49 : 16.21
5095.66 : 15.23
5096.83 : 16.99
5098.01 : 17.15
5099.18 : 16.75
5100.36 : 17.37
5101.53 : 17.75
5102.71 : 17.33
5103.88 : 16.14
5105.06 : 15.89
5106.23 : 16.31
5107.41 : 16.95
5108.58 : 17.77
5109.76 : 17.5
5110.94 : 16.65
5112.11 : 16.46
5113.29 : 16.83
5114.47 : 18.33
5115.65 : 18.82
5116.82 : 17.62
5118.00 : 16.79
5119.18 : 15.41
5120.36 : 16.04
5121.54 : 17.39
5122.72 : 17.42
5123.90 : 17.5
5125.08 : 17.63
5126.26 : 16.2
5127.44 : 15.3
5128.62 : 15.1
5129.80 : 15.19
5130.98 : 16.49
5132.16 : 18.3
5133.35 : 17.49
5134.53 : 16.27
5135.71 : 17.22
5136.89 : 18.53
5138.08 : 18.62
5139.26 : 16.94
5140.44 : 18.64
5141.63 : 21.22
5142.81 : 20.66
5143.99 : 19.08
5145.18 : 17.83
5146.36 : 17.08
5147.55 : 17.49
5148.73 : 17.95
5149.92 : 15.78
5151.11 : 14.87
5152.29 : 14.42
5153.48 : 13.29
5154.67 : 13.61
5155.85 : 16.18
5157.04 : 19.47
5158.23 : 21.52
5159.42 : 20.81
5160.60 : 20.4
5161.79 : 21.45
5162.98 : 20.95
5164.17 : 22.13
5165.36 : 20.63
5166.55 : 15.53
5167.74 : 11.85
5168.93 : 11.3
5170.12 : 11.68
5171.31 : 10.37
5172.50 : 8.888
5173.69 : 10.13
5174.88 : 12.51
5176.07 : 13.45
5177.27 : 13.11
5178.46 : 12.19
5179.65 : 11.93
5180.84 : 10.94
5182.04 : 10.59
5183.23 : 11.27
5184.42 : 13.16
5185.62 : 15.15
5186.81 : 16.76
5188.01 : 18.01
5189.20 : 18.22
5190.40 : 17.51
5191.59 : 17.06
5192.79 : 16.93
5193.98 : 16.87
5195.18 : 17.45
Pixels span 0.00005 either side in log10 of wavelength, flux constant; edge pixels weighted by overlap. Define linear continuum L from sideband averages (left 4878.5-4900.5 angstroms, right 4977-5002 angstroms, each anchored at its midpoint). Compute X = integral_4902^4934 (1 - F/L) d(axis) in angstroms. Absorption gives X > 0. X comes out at -4.0 angstroms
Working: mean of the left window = 17.7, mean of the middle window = 19.6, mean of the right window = 16.7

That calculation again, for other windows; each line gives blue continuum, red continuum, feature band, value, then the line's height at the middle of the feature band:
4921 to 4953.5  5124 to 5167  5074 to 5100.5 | 2.8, 18.9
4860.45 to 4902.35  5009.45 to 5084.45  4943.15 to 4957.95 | -3.4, 16.7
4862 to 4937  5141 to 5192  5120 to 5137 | -0.7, 16.1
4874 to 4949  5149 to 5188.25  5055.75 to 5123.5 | -2.9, 16.3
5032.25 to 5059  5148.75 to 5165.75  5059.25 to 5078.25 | 0.2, 17.1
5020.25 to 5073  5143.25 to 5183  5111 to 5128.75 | -1.1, 15.9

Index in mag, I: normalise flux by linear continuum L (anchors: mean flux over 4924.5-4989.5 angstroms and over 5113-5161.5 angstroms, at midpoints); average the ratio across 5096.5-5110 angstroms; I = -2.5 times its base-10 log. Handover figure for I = 0.04 mag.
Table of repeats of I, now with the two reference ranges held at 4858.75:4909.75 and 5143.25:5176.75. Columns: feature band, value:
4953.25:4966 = 0.14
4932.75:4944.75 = -0.25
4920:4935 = -0.21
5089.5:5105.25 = -0.05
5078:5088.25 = -0.03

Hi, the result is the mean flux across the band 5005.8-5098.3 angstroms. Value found 16.4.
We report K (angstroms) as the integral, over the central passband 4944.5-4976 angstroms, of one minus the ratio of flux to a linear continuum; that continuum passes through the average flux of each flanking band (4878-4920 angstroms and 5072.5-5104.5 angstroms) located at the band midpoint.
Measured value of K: 0.44 angstroms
